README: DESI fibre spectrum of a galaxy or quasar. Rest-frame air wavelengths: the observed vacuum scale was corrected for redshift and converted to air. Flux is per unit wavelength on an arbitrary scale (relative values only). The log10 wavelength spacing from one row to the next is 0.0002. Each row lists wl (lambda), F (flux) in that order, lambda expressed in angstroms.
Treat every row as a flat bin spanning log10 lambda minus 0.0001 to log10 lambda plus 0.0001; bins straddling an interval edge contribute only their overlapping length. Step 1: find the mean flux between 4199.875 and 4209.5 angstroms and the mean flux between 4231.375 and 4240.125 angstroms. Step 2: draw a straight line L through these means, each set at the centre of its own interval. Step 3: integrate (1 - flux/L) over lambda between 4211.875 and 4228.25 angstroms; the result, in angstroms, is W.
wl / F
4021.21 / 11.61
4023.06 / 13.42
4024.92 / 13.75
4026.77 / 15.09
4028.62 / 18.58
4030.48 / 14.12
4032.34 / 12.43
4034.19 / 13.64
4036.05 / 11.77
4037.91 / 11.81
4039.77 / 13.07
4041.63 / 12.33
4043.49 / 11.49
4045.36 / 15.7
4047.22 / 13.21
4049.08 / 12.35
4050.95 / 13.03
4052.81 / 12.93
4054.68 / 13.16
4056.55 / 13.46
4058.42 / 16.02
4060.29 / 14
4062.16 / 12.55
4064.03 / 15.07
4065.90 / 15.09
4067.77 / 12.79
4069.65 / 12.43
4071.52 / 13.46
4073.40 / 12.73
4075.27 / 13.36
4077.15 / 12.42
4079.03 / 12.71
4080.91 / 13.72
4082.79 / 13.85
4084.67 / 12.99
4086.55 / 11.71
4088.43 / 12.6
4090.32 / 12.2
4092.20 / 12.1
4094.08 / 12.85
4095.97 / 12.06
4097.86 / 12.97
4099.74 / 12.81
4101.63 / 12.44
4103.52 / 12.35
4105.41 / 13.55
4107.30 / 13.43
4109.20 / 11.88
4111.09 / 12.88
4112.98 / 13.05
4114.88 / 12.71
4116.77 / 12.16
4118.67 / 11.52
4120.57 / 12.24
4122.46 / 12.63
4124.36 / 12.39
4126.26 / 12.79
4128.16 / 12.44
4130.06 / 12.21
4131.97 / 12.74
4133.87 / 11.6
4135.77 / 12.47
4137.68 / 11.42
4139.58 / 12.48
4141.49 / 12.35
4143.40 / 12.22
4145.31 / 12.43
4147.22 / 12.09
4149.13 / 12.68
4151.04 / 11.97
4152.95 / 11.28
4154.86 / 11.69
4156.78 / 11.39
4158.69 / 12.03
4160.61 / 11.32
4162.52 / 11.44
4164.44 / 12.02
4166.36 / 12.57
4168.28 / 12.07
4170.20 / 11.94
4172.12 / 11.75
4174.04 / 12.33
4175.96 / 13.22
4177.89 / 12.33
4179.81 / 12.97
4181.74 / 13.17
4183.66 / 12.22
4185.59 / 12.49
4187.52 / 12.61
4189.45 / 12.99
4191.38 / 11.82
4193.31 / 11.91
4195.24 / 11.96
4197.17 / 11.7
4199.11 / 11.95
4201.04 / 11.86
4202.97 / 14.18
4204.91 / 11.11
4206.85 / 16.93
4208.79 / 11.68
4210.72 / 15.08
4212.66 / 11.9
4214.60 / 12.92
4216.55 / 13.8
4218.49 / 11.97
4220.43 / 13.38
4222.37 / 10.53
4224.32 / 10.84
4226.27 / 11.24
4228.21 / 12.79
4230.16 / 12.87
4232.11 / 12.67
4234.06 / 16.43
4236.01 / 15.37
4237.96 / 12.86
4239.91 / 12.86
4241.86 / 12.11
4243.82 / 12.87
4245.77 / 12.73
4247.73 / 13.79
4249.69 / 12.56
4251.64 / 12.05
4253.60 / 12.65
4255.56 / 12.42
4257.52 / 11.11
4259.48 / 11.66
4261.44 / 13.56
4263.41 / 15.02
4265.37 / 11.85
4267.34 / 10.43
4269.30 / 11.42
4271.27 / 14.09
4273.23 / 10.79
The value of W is 1.9 angstroms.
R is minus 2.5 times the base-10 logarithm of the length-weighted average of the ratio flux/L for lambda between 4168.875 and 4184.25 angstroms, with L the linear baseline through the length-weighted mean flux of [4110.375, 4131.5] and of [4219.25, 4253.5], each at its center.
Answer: 0.012 mag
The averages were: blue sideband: 12.5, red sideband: 12.8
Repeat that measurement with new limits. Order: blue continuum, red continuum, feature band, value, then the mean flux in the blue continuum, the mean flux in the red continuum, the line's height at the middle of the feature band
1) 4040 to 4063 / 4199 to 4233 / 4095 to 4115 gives 0.03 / 13.3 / 12.7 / 13.1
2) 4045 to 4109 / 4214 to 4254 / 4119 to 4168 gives 0.08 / 13.1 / 12.8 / 13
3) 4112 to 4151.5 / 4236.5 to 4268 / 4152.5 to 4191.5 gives 0.02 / 12.3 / 12.6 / 12.4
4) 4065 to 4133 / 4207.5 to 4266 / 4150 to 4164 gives 0.10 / 12.7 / 12.8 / 12.8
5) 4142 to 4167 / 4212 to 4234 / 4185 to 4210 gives -0.03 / 11.9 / 12.4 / 12.3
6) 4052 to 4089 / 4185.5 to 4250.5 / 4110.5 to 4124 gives 0.06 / 13.4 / 12.8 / 13.2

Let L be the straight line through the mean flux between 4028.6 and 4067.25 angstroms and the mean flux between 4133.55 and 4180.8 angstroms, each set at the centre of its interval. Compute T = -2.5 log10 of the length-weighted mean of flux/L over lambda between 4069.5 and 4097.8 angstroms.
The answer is 0.023 mag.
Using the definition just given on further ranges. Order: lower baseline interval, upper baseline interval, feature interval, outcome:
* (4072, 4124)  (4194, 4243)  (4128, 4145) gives 0.04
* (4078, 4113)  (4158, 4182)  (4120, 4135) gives 0.01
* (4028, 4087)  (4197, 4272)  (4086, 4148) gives 0.06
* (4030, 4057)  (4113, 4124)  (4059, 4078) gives -0.06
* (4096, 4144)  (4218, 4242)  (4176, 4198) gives 0.02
